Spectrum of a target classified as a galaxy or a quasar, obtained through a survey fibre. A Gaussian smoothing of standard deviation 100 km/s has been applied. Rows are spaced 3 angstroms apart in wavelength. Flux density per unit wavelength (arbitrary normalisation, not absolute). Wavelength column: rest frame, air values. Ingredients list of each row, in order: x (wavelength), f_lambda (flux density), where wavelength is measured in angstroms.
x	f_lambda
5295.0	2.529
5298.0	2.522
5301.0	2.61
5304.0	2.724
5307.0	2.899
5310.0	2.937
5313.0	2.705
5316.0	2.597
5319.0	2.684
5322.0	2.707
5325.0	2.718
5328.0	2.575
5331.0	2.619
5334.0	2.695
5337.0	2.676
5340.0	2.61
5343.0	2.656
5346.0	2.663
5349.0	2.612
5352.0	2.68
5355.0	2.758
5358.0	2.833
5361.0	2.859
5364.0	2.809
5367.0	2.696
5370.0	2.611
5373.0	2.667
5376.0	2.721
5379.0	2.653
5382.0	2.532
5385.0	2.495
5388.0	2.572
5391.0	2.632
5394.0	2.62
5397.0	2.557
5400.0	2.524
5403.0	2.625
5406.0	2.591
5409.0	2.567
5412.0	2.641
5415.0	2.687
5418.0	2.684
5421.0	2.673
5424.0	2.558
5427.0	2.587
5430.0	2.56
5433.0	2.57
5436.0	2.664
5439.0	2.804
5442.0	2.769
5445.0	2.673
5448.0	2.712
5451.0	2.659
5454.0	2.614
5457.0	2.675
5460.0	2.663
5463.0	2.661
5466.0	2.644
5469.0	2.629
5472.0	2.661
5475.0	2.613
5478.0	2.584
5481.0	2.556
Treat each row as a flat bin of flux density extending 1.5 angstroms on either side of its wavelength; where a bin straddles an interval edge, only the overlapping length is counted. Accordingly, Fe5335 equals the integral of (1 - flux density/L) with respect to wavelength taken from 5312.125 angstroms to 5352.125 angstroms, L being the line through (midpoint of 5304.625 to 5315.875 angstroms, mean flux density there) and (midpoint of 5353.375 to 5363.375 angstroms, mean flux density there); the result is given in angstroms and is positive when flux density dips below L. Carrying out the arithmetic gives 2.20 angstroms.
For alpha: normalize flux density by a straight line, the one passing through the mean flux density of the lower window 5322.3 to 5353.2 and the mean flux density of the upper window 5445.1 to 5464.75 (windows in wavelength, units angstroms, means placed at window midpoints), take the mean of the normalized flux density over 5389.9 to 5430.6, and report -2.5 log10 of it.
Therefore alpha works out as 0.02 mag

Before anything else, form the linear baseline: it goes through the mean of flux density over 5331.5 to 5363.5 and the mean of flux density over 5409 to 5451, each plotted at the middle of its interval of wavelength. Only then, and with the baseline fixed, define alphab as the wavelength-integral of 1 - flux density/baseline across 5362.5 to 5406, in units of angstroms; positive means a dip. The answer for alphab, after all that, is 1.01 angstroms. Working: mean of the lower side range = 2.7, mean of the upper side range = 2.66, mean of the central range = 2.62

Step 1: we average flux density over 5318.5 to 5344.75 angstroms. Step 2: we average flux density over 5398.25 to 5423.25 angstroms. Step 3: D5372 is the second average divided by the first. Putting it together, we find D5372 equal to 1.0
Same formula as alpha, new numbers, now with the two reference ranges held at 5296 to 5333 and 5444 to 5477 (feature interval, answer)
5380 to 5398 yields 0.04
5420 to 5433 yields 0.03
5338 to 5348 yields 0.02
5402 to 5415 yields 0.02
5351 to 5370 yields -0.03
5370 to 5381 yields 0.00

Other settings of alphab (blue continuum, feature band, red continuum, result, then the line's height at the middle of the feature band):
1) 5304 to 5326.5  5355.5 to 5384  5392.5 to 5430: -0.4 angstroms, 2.67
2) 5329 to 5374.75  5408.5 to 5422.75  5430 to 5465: 0.1 angstroms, 2.68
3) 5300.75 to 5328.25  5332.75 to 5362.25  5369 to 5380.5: -0.1 angstroms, 2.69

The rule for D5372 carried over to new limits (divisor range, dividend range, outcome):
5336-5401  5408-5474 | 1.00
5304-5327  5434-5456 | 0.98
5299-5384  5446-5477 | 0.98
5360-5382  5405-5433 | 0.97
